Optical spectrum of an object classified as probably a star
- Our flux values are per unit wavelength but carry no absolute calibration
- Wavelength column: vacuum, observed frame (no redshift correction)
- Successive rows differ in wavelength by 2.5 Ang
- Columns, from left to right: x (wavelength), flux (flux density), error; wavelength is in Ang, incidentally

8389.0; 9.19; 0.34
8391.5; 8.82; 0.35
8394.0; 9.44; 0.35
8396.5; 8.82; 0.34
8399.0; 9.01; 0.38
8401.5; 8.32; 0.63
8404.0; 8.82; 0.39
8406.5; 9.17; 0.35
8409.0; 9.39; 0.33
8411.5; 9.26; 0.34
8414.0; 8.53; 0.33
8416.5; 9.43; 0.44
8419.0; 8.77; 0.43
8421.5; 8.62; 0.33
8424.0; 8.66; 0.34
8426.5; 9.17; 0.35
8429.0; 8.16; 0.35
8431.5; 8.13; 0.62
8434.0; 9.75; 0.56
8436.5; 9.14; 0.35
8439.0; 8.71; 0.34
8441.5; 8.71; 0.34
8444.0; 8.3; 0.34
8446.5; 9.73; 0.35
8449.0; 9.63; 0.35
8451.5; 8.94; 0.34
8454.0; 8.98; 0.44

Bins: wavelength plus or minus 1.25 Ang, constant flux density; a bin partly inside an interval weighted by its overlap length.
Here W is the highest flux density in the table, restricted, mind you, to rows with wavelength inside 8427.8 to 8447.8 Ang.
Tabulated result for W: 9.75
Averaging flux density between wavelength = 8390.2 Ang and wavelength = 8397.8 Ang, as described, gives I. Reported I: 9.03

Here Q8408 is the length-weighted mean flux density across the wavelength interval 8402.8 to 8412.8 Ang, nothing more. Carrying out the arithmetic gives 9.16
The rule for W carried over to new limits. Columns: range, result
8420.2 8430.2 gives 9.17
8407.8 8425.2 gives 9.43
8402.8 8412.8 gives 9.39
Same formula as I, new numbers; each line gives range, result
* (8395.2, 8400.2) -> 8.92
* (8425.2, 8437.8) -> 8.87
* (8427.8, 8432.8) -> 8.16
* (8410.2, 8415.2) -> 8.9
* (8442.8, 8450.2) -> 9.22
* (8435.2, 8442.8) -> 8.86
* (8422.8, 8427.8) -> 8.91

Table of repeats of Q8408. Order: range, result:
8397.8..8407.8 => 8.83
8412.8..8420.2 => 8.91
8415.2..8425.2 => 8.87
